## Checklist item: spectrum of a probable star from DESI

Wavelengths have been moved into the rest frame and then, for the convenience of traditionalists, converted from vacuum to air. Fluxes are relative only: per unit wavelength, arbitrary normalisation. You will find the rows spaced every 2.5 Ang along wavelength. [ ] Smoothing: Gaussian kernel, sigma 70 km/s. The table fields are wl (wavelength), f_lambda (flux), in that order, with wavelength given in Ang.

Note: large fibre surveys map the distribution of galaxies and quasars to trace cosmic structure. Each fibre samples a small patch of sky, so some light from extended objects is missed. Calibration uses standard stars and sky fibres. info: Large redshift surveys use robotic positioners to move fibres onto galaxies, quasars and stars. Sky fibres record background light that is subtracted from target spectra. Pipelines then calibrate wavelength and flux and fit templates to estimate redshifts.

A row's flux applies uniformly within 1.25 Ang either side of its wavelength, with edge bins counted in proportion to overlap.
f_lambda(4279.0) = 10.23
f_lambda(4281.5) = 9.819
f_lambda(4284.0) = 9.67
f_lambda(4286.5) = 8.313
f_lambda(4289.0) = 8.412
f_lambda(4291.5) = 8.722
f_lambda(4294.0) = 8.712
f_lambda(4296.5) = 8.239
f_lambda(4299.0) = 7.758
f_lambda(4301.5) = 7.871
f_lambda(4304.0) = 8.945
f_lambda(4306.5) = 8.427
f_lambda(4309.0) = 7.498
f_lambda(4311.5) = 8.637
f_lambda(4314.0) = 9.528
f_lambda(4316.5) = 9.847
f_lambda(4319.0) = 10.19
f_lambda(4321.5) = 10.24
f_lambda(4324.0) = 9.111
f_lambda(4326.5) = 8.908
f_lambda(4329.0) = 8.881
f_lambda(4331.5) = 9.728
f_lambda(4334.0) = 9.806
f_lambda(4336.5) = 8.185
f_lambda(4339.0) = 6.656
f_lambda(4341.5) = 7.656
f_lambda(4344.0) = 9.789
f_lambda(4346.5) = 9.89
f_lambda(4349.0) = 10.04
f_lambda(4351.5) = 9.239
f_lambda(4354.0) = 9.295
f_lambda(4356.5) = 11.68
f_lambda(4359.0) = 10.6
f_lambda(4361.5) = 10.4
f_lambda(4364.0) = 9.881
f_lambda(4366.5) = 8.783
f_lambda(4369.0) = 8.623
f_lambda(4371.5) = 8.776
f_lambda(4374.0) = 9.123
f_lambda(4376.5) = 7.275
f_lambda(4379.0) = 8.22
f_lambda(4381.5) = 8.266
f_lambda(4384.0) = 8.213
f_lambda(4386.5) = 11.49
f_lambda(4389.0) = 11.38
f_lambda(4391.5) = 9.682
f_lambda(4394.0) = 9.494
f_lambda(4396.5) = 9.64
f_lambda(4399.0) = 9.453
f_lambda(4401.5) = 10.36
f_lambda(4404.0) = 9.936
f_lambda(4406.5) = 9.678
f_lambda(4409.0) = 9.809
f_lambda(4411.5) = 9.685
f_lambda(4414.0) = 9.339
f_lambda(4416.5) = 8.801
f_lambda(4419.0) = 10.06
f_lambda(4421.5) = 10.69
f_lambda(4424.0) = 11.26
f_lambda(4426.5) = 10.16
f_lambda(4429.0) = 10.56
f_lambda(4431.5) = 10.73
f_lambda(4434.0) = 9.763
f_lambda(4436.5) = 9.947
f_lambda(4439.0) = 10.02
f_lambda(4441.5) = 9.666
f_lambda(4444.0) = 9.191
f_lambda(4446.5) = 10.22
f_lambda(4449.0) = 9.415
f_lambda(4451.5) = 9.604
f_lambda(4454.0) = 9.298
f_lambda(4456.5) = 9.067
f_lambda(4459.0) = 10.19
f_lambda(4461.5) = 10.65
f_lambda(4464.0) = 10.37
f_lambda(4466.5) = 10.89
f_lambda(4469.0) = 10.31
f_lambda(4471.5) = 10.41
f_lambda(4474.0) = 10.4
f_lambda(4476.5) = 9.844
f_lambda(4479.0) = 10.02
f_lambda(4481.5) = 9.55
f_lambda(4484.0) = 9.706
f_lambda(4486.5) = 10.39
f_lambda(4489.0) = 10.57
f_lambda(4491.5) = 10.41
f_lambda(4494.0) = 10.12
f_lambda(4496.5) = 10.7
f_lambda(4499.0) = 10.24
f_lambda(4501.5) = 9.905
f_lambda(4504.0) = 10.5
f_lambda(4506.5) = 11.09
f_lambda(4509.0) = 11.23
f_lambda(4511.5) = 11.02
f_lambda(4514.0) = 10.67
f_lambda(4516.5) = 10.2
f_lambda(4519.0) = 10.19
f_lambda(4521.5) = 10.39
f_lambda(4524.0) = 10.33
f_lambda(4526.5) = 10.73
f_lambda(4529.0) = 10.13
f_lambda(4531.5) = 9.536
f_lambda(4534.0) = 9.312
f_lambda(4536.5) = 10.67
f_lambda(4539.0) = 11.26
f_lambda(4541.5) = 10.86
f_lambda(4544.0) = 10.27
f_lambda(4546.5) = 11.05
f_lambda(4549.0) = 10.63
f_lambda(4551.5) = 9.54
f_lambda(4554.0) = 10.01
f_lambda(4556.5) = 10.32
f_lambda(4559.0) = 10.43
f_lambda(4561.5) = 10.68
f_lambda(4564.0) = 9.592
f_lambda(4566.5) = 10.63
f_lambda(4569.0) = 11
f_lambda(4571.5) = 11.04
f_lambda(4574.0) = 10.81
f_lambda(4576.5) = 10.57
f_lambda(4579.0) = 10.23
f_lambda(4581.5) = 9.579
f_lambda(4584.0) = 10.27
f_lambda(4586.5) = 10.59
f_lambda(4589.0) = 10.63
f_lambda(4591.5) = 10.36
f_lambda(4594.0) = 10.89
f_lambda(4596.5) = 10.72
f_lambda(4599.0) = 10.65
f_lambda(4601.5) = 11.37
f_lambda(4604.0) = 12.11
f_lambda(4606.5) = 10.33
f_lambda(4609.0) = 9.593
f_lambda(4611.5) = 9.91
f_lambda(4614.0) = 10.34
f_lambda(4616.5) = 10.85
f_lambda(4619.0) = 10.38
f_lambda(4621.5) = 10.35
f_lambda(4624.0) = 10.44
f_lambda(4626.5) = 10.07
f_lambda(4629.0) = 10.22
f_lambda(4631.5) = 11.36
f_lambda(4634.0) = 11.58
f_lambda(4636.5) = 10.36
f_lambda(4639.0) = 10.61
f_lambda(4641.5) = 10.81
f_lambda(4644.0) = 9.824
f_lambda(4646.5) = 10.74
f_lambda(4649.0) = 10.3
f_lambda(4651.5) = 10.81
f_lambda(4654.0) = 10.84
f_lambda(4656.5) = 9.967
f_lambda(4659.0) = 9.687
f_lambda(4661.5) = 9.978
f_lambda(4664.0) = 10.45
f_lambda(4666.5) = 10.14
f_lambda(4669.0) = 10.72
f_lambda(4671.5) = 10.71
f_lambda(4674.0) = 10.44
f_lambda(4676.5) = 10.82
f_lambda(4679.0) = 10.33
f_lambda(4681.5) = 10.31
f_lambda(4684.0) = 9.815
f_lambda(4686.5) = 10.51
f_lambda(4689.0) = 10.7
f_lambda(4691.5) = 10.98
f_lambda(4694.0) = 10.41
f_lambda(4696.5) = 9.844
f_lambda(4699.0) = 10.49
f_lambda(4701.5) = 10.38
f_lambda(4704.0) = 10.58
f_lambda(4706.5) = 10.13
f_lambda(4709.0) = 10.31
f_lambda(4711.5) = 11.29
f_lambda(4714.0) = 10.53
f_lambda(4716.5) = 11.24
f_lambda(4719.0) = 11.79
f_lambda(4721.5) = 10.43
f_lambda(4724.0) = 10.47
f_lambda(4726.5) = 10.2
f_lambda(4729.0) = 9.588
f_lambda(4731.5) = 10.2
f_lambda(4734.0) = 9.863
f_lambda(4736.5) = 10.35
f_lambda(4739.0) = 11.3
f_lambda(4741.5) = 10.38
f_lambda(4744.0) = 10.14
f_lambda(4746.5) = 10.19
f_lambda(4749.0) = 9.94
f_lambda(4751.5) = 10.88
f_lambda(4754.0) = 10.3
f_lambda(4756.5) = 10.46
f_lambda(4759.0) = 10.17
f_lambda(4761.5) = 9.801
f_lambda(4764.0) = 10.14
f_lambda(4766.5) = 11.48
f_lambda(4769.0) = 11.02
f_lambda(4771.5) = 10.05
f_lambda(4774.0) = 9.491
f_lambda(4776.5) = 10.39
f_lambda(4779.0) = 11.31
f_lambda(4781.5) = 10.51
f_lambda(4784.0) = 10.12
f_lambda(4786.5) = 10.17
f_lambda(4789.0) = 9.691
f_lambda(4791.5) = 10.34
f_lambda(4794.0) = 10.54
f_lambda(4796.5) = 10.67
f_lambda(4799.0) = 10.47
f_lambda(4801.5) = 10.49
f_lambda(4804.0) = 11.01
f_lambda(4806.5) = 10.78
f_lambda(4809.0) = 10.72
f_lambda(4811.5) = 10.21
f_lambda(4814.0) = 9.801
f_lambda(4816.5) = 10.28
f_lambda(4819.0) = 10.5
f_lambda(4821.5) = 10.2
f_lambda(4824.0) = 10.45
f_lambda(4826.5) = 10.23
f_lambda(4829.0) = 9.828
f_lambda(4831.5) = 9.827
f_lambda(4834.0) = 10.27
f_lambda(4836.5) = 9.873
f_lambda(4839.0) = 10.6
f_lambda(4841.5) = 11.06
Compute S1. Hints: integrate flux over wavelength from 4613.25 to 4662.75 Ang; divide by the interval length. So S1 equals 10.5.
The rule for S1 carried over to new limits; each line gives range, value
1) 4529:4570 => 10.4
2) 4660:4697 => 10.4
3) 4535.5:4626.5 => 10.5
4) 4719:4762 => 10.3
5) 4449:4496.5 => 10.1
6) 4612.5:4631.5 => 10.4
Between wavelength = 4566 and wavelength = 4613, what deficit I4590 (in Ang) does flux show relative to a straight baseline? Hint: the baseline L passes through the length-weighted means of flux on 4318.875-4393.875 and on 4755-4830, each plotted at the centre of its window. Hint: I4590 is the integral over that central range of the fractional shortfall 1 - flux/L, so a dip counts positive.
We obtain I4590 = -3.35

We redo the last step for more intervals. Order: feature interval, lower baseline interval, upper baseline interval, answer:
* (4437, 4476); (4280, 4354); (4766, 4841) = -2.6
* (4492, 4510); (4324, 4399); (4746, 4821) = -1.6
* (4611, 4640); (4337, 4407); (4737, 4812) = -1.4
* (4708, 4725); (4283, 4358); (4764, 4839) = -1.3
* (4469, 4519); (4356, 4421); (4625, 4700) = -2.3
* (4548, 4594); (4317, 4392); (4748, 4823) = -2.5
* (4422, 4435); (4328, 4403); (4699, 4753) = -1.3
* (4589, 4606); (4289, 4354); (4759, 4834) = -2.1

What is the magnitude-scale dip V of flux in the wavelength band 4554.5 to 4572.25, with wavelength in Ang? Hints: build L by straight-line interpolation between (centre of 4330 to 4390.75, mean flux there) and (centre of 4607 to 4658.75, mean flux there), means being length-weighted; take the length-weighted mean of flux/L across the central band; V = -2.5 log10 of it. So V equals -0.04 mag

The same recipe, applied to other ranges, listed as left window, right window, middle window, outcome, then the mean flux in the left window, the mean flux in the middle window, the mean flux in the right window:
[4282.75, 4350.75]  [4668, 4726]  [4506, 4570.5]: -0.06 mag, 8.88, 10.4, 10.6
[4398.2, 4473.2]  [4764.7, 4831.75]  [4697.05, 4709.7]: -0.01 mag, 9.99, 10.4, 10.4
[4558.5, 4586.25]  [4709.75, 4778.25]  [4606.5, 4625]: 0.02 mag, 10.4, 10.3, 10.5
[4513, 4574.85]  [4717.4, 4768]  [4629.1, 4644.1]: -0.04 mag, 10.4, 10.8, 10.4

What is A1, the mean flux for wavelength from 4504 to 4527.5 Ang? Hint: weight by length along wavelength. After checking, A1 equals 10.6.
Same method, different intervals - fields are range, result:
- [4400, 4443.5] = 10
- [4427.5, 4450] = 9.95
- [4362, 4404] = 9.33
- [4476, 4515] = 10.4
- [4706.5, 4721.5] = 10.9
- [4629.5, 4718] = 10.5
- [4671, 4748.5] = 10.5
